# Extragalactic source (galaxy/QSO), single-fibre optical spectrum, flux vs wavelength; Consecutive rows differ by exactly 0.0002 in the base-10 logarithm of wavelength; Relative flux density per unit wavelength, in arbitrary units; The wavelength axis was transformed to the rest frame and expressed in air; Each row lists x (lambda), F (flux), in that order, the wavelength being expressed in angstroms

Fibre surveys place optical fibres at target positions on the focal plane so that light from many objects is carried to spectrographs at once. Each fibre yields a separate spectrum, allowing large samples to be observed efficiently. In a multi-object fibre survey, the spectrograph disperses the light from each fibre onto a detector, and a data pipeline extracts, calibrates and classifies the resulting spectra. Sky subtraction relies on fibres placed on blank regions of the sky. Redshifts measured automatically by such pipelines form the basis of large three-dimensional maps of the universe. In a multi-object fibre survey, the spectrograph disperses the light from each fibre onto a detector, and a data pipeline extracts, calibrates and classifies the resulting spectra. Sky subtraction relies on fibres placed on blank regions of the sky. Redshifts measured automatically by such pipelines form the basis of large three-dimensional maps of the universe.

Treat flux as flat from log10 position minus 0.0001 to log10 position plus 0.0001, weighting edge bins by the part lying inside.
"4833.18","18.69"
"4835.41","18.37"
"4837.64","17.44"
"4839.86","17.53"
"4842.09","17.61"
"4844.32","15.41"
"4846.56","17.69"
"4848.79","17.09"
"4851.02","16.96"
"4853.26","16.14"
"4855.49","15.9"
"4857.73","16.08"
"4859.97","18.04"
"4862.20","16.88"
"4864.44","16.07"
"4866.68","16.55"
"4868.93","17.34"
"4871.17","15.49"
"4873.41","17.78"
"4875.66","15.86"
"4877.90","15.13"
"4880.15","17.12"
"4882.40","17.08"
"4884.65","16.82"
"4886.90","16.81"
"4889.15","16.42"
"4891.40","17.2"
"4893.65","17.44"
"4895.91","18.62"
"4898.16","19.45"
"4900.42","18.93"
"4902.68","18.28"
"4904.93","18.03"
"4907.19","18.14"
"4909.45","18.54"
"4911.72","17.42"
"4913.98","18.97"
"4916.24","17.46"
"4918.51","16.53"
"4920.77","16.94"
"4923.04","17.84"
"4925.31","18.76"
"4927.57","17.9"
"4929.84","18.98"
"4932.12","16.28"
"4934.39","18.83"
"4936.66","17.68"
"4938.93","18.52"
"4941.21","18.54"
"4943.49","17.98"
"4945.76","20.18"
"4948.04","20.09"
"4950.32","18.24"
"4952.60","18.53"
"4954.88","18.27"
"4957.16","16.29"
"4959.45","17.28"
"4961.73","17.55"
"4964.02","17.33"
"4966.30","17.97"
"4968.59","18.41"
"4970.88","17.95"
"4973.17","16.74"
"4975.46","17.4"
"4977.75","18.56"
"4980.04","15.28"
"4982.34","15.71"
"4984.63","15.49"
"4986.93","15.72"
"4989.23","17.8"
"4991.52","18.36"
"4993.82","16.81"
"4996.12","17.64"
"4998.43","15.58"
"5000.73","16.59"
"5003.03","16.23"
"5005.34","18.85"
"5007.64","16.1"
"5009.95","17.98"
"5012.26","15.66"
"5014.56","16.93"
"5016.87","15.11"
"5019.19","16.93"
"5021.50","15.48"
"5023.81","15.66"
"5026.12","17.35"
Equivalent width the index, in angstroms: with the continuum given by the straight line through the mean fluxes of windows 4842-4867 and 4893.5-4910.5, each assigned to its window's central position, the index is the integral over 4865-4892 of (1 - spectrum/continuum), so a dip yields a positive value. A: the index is 1.5 angstroms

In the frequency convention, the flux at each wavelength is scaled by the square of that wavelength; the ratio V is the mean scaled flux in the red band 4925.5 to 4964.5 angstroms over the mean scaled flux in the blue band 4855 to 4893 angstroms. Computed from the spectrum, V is 1.1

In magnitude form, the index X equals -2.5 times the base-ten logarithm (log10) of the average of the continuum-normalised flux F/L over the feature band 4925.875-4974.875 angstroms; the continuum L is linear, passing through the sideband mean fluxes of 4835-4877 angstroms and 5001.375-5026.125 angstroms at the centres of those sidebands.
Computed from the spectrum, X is -0.09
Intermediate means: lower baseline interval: 16.8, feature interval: 18.1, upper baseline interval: 16.5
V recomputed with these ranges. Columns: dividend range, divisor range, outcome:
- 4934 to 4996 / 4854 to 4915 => 1.06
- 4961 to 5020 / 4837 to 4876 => 1.07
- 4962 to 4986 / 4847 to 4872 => 1.08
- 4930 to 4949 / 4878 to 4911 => 1.07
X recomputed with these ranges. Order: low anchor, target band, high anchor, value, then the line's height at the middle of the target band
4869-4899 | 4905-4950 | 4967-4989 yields -0.077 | 16.9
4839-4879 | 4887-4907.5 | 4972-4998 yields -0.082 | 16.7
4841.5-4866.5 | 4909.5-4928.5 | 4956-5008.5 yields -0.057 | 16.9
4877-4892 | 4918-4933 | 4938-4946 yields 0.025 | 18.1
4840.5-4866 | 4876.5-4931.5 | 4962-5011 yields -0.051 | 16.9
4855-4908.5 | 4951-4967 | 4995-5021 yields -0.048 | 16.9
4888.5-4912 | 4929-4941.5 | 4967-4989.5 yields -0.032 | 17.6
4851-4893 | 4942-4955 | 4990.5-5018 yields -0.134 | 16.7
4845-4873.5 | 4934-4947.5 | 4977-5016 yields -0.119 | 16.7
